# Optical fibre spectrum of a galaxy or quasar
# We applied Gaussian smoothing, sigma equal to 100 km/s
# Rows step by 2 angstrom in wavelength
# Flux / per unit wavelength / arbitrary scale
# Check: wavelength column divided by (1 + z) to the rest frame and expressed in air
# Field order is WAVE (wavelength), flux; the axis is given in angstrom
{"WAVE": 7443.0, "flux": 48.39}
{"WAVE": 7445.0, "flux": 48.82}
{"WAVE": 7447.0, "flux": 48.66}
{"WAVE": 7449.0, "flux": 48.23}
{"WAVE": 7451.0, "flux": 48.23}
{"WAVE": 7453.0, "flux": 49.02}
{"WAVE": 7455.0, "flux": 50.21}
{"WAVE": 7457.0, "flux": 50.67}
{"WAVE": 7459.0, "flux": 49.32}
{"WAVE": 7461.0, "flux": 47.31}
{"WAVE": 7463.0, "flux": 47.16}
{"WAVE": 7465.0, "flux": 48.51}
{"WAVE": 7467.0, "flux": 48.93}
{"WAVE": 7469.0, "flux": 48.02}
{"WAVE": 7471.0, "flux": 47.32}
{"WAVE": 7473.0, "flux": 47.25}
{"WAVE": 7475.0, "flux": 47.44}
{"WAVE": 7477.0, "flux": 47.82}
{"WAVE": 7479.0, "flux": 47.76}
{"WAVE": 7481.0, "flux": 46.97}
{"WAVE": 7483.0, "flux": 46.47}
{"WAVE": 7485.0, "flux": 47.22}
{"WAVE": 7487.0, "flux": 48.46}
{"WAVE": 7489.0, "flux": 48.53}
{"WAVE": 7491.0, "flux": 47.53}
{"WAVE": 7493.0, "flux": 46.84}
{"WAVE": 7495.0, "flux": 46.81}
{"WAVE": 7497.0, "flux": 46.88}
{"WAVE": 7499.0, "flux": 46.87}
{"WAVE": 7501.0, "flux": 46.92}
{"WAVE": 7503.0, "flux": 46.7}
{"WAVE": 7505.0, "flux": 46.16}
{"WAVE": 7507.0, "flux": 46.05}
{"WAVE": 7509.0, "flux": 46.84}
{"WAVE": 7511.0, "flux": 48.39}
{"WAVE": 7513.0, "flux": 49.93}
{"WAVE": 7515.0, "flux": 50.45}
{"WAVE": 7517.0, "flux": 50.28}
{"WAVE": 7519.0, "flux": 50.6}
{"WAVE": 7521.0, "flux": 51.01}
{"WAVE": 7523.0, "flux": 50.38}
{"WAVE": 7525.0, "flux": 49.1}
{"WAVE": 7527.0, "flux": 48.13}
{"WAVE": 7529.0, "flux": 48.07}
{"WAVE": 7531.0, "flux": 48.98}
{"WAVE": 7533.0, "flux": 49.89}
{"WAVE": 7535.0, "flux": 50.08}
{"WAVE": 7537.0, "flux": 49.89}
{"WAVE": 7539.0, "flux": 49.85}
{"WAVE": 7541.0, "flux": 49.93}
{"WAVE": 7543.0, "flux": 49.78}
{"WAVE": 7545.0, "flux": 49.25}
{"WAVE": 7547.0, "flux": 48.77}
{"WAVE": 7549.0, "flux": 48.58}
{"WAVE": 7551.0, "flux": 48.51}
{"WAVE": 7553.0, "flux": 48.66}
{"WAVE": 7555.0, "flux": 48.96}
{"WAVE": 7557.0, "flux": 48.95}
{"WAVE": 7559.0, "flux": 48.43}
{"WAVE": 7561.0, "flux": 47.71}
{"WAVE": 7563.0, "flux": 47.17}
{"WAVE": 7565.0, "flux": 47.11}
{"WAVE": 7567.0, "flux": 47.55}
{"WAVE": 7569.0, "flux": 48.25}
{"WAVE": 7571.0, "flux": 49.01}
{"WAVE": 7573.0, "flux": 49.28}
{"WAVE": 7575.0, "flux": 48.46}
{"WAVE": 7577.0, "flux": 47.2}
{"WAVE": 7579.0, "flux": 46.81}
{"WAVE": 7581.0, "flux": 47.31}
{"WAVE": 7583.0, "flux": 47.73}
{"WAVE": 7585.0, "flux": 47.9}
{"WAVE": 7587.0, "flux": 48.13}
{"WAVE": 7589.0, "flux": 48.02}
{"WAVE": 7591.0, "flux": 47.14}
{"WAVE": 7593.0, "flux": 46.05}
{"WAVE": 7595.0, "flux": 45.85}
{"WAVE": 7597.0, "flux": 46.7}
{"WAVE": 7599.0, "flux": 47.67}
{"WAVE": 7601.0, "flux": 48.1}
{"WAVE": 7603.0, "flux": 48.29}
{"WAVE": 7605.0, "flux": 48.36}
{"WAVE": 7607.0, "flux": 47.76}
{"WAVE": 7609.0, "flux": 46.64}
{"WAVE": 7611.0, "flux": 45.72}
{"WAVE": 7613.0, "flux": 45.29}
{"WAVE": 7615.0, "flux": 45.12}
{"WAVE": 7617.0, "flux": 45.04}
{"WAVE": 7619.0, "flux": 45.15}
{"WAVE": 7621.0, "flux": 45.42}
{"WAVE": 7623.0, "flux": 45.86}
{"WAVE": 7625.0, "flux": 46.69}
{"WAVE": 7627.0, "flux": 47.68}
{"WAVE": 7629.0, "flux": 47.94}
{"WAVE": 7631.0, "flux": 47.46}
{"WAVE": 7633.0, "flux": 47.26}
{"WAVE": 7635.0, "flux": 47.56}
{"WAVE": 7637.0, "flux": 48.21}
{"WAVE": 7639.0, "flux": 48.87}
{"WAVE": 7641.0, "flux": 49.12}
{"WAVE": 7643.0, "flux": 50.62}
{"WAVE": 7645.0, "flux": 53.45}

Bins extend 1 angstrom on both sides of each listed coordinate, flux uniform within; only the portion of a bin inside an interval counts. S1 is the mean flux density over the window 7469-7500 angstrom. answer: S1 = 47.4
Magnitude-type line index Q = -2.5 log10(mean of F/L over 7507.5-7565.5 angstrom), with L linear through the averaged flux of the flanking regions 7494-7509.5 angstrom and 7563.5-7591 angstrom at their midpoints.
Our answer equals -0.042 mag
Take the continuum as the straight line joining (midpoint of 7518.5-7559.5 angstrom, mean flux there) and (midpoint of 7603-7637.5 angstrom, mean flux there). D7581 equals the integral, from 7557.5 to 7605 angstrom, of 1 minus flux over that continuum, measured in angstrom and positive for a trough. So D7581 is 0.3 angstrom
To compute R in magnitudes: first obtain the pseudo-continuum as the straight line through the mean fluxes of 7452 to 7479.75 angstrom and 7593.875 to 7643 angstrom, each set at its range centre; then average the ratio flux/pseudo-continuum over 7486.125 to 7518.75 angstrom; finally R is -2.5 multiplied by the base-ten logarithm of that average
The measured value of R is 0.01 mag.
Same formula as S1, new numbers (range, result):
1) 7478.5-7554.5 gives 48.5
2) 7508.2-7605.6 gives 48.5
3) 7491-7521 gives 47.9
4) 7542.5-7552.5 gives 48.9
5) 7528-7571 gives 48.8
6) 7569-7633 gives 47.1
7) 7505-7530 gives 49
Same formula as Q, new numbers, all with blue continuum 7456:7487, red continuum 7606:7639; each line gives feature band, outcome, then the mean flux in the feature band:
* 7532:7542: -0.058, 49.9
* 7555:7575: -0.025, 48.2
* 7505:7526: -0.037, 49.2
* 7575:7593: -0.013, 47.5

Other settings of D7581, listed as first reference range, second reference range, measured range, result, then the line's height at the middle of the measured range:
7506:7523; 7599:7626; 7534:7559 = -0.5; 48.3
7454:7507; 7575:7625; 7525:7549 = -1.0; 47.3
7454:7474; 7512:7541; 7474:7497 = 0.7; 48.9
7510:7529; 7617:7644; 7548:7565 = 0.2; 49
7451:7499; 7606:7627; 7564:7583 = -0.5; 46.6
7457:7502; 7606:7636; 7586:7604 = -0.3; 46.7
